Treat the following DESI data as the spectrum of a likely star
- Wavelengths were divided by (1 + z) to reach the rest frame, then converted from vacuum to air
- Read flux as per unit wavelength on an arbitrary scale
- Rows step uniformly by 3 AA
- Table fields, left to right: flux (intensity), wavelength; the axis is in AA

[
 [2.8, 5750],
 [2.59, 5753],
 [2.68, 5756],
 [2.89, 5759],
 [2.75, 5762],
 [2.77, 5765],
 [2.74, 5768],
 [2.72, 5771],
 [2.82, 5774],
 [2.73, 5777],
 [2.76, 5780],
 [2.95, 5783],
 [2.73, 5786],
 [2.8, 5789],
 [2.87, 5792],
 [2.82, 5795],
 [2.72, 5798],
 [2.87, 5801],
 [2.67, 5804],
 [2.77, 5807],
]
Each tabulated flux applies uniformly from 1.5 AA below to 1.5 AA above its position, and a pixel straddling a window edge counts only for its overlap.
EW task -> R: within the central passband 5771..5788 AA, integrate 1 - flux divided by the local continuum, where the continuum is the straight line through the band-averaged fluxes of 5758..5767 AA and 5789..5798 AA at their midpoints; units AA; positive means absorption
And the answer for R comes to 0.1 AA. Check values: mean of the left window 2.8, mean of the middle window 2.79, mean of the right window 2.82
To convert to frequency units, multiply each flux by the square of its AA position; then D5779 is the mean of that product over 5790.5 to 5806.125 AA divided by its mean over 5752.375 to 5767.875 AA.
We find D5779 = 1.0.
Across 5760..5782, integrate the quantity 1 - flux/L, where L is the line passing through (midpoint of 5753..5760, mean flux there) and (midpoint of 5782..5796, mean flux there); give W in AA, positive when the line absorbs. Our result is 0.12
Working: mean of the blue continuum 2.74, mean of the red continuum 2.83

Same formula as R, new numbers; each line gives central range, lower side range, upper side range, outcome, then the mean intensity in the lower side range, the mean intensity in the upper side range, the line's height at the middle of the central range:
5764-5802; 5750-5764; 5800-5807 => -0.6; 2.74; 2.76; 2.75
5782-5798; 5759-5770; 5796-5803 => -0.2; 2.77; 2.79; 2.78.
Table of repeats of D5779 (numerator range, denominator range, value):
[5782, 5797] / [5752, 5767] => 1.04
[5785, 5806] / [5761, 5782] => 1.02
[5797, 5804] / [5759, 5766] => 1.01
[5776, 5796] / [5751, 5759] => 1.05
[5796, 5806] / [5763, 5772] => 1.02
